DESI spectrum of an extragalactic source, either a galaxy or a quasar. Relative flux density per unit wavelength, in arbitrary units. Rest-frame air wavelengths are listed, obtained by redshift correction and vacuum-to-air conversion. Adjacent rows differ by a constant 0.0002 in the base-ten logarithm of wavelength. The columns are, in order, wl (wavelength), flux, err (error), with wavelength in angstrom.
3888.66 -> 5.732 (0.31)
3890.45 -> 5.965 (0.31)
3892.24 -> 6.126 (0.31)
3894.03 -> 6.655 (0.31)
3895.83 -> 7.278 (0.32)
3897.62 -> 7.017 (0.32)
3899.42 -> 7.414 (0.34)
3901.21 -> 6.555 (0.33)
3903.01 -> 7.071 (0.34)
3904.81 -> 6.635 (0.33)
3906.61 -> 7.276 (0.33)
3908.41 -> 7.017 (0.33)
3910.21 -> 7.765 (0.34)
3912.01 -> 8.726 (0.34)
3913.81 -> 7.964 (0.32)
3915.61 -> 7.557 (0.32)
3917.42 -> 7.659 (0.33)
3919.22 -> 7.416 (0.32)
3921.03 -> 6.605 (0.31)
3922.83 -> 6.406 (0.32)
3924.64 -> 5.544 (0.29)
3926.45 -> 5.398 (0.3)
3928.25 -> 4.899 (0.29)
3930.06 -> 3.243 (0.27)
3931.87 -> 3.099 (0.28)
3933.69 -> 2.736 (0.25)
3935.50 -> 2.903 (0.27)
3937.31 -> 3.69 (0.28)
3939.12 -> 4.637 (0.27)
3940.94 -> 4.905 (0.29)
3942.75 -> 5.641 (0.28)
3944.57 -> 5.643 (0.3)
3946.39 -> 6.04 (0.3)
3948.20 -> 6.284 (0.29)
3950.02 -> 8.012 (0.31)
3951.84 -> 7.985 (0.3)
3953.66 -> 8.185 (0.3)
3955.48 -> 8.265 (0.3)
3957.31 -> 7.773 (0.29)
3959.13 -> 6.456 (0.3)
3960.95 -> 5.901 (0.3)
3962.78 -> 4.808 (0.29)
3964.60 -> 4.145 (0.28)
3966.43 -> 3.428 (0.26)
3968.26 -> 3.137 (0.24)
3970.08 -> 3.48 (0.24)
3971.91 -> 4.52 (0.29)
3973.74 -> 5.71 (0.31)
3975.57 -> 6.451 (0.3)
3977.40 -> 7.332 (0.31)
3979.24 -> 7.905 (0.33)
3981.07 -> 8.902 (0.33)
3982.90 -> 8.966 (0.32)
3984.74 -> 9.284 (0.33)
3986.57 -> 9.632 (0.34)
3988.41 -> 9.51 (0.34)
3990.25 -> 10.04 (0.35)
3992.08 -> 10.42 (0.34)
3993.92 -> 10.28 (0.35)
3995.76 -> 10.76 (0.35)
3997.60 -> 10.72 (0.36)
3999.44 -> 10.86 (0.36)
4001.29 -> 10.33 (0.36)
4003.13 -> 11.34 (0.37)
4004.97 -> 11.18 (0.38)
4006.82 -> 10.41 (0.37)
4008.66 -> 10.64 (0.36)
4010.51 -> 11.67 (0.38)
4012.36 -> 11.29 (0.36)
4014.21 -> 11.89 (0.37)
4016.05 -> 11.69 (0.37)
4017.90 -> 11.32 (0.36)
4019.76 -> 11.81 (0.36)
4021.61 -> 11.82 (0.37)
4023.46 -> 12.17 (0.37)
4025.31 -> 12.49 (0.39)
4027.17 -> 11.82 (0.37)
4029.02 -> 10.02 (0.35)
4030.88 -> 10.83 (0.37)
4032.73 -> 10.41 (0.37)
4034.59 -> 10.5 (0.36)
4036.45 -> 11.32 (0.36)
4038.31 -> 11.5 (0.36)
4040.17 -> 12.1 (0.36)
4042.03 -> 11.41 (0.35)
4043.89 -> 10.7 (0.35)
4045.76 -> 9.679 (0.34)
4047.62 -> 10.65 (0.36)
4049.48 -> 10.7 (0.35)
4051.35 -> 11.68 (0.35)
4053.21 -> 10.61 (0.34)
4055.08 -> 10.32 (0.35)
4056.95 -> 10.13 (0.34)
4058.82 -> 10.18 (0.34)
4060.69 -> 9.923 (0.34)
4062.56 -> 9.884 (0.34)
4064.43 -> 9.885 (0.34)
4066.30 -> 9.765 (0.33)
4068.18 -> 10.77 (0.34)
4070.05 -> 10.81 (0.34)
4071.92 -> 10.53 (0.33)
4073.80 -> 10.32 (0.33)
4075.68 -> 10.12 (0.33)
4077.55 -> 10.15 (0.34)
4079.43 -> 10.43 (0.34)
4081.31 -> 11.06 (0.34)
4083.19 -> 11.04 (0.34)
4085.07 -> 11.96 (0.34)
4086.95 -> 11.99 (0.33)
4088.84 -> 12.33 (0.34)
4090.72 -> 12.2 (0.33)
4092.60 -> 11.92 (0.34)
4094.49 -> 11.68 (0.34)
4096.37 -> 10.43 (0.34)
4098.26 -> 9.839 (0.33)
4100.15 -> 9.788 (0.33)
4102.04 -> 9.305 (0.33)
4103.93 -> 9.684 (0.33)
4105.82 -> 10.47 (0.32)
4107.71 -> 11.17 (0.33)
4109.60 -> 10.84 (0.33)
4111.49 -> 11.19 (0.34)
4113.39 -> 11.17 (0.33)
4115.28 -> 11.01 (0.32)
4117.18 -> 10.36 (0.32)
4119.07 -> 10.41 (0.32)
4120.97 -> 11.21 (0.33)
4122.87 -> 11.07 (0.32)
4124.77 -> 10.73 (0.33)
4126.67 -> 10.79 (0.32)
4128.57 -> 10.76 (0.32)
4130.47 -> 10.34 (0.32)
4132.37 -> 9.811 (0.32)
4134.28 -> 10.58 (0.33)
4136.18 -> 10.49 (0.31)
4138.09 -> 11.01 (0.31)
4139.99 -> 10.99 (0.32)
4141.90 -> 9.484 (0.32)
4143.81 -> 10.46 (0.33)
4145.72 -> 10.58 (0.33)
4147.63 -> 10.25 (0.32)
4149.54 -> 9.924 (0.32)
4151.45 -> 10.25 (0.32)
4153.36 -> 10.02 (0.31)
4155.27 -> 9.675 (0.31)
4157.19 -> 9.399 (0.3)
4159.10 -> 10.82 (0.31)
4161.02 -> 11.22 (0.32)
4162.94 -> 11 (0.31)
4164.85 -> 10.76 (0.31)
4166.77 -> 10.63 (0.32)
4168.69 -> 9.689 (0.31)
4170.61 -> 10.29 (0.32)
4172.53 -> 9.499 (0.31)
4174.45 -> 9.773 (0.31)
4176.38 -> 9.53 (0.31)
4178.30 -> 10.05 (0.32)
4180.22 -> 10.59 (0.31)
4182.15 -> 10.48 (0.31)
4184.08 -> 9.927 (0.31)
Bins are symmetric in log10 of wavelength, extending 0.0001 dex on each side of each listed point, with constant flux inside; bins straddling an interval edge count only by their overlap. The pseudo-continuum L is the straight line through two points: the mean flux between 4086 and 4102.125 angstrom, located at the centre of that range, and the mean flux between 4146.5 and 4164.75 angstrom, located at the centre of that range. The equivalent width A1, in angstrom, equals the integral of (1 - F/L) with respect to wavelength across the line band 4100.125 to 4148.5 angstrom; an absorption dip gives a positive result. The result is 0.8 angstrom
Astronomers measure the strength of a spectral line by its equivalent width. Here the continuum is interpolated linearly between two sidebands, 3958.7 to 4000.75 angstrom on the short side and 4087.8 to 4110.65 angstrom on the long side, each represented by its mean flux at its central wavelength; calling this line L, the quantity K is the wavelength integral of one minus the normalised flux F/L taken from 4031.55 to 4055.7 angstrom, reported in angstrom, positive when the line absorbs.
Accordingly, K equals -4.2 angstrom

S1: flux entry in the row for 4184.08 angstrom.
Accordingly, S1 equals 9.927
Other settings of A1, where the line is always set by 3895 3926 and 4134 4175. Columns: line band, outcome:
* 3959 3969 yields 4.2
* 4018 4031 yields -4.5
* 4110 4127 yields -1.8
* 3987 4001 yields -3.6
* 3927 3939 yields 6.2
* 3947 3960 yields 0.3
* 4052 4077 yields -3.1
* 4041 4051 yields -2.0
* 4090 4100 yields -1.6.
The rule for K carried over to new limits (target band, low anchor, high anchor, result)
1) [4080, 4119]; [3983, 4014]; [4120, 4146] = -1.41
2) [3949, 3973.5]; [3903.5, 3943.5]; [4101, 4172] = 2.77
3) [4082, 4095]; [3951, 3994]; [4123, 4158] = -3.52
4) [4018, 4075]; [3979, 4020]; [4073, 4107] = -0.88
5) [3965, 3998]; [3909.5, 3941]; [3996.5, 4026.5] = 6.31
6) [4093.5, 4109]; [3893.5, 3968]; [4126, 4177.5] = -1.61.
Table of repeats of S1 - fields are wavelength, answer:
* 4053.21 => 10.61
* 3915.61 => 7.557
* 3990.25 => 10.04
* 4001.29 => 10.33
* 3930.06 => 3.243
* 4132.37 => 9.811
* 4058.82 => 10.18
